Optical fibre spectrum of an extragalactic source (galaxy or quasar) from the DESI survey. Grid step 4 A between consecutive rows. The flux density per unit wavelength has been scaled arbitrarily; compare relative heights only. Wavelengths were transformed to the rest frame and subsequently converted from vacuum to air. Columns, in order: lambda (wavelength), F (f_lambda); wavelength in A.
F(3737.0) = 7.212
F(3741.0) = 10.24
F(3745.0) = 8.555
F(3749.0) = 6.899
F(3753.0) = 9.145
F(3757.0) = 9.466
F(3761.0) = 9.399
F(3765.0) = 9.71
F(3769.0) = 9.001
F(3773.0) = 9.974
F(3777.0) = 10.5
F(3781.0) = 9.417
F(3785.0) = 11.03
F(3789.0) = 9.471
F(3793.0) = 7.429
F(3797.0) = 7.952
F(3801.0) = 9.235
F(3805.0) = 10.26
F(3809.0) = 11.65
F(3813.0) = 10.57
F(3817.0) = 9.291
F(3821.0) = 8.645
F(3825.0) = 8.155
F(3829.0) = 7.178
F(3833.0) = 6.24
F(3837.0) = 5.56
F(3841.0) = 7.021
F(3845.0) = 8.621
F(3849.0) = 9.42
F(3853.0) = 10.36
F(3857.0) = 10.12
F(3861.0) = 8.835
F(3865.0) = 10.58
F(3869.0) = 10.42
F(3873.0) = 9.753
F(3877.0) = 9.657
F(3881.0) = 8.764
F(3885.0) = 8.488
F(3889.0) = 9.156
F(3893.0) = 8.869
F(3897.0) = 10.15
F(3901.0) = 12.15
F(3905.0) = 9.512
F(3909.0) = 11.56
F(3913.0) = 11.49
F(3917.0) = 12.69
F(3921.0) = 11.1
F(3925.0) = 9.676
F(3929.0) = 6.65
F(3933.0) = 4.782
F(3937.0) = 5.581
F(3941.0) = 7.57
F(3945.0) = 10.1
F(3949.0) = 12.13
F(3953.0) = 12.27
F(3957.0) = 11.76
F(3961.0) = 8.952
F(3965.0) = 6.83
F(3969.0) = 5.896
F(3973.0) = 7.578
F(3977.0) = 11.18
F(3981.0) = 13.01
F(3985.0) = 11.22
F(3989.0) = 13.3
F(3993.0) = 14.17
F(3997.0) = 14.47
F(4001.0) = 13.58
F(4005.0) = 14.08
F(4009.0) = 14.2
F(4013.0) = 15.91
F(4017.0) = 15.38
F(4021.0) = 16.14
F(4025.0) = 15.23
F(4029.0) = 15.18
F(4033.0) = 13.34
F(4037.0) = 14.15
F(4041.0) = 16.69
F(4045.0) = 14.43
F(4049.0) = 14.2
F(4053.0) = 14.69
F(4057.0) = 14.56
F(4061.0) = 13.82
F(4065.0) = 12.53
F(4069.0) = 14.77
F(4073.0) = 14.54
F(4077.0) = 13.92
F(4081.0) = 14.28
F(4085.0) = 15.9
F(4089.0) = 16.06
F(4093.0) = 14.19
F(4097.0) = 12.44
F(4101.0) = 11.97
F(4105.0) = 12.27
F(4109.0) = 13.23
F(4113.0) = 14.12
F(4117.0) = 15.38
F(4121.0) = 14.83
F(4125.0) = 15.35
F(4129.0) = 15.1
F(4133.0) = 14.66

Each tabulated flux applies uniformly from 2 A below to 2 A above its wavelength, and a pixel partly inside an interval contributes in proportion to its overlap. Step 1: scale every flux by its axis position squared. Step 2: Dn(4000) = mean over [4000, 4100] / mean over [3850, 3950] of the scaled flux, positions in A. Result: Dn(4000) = 1.64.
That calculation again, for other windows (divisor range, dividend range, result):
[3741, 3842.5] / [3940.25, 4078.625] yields 1.63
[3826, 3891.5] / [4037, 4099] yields 1.83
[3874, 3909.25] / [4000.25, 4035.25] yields 1.62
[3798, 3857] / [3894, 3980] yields 1.15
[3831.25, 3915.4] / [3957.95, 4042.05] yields 1.46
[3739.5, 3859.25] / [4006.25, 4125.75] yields 1.84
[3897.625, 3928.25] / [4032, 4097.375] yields 1.43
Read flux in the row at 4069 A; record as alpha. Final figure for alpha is 14.77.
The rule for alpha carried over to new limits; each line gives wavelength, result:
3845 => 8.621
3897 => 10.15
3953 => 12.27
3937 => 5.581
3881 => 8.764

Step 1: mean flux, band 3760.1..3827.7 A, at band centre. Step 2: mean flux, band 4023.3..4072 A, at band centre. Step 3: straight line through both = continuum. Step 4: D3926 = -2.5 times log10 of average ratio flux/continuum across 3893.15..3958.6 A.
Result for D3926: 0.21 mag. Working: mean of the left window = 9.49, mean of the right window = 14.5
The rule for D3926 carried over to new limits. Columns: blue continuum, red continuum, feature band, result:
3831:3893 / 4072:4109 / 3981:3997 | -0.13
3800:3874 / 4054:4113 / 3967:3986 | 0.21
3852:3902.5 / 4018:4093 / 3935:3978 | 0.30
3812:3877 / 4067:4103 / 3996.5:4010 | -0.14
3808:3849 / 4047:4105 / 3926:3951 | 0.35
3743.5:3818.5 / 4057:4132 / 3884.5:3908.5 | 0.13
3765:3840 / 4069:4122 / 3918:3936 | 0.33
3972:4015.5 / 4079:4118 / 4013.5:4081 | -0.08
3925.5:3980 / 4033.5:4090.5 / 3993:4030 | -0.25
